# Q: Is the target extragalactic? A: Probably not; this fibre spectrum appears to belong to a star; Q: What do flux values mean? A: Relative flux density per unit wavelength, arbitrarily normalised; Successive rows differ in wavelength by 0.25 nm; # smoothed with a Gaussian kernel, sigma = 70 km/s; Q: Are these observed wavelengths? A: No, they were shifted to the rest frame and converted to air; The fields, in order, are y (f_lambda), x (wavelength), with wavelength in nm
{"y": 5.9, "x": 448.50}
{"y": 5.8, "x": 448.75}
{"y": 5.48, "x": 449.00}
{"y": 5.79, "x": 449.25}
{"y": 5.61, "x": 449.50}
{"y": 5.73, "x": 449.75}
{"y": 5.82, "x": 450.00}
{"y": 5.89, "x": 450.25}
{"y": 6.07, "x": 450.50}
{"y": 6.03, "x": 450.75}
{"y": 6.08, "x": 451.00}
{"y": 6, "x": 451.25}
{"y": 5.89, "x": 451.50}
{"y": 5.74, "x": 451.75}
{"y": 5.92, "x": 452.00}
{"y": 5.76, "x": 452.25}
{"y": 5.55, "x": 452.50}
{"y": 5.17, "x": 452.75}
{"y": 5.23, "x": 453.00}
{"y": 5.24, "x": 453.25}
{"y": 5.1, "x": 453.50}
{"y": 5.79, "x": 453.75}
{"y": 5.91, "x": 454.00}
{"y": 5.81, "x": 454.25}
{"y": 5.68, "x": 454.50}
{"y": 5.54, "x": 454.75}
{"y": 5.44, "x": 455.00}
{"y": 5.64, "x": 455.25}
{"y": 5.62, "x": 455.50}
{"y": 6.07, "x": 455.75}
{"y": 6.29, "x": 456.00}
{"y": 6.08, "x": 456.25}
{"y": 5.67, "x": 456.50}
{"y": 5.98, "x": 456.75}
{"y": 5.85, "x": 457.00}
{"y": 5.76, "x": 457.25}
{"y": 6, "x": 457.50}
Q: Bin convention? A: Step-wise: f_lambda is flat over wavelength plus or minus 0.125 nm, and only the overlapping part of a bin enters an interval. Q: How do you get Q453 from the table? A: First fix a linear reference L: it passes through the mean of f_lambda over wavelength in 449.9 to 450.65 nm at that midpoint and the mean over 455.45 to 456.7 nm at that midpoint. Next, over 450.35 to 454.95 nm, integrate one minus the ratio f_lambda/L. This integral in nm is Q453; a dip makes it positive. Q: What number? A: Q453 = 0.20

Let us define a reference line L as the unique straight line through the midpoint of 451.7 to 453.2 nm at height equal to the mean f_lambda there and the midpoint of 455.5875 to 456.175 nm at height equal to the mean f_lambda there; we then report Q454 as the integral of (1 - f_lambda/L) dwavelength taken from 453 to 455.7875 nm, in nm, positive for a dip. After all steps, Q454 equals 0.136 nm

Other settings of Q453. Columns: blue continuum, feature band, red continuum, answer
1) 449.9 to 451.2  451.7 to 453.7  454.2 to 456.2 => 0.143 nm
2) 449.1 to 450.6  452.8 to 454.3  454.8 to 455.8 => 0.058 nm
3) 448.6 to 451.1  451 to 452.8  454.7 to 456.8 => 0.018 nm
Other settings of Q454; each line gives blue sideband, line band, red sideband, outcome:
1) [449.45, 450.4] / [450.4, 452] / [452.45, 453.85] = -0.103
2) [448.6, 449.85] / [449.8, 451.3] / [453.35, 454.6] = -0.077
